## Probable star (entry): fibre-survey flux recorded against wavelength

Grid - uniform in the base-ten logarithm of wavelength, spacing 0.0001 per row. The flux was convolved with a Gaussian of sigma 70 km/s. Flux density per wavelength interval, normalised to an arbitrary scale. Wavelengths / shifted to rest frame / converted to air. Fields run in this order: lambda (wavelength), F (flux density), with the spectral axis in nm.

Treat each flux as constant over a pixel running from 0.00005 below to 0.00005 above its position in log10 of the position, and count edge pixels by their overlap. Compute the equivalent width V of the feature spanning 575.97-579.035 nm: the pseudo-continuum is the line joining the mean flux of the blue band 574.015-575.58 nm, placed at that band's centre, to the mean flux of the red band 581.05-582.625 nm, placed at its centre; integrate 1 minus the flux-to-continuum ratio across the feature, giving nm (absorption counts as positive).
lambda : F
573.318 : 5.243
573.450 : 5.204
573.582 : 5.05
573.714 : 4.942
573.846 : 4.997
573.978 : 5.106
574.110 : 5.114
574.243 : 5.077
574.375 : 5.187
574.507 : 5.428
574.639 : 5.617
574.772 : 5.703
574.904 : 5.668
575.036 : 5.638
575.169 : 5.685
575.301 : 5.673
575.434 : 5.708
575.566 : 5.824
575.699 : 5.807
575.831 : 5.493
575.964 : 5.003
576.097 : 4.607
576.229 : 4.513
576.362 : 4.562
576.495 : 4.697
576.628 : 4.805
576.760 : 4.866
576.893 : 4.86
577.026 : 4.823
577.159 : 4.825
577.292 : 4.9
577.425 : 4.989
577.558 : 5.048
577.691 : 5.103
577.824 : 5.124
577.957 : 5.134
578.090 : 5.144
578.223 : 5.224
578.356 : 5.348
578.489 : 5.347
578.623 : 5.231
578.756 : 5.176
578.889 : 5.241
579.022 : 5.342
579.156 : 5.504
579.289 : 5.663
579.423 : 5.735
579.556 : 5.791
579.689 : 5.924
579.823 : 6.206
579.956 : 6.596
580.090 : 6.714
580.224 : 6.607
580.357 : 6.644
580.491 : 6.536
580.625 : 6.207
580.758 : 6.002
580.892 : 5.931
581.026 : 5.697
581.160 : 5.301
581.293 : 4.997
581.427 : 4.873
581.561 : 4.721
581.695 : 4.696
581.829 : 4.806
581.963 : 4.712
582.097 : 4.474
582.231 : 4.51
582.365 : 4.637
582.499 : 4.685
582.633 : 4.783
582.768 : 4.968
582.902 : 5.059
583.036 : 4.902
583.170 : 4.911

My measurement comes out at 0.14 nm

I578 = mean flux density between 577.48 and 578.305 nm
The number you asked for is 5.13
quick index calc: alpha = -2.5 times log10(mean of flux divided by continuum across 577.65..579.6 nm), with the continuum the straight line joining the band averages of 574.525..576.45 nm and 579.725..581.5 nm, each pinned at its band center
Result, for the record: 0.08 mag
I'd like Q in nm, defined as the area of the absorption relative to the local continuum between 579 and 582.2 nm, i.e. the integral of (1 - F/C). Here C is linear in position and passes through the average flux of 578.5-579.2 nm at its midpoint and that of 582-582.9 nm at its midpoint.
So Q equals -0.40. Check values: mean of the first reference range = 5.29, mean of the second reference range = 4.7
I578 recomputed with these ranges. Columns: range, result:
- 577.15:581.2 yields 5.63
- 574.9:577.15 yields 5.17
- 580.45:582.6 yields 5.15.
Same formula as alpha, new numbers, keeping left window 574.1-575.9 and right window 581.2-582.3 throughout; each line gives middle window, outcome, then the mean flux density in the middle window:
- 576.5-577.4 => 0.10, 4.84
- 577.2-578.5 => 0.02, 5.12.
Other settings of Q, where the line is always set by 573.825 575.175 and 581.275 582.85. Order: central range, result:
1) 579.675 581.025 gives -0.40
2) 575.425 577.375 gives 0.08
